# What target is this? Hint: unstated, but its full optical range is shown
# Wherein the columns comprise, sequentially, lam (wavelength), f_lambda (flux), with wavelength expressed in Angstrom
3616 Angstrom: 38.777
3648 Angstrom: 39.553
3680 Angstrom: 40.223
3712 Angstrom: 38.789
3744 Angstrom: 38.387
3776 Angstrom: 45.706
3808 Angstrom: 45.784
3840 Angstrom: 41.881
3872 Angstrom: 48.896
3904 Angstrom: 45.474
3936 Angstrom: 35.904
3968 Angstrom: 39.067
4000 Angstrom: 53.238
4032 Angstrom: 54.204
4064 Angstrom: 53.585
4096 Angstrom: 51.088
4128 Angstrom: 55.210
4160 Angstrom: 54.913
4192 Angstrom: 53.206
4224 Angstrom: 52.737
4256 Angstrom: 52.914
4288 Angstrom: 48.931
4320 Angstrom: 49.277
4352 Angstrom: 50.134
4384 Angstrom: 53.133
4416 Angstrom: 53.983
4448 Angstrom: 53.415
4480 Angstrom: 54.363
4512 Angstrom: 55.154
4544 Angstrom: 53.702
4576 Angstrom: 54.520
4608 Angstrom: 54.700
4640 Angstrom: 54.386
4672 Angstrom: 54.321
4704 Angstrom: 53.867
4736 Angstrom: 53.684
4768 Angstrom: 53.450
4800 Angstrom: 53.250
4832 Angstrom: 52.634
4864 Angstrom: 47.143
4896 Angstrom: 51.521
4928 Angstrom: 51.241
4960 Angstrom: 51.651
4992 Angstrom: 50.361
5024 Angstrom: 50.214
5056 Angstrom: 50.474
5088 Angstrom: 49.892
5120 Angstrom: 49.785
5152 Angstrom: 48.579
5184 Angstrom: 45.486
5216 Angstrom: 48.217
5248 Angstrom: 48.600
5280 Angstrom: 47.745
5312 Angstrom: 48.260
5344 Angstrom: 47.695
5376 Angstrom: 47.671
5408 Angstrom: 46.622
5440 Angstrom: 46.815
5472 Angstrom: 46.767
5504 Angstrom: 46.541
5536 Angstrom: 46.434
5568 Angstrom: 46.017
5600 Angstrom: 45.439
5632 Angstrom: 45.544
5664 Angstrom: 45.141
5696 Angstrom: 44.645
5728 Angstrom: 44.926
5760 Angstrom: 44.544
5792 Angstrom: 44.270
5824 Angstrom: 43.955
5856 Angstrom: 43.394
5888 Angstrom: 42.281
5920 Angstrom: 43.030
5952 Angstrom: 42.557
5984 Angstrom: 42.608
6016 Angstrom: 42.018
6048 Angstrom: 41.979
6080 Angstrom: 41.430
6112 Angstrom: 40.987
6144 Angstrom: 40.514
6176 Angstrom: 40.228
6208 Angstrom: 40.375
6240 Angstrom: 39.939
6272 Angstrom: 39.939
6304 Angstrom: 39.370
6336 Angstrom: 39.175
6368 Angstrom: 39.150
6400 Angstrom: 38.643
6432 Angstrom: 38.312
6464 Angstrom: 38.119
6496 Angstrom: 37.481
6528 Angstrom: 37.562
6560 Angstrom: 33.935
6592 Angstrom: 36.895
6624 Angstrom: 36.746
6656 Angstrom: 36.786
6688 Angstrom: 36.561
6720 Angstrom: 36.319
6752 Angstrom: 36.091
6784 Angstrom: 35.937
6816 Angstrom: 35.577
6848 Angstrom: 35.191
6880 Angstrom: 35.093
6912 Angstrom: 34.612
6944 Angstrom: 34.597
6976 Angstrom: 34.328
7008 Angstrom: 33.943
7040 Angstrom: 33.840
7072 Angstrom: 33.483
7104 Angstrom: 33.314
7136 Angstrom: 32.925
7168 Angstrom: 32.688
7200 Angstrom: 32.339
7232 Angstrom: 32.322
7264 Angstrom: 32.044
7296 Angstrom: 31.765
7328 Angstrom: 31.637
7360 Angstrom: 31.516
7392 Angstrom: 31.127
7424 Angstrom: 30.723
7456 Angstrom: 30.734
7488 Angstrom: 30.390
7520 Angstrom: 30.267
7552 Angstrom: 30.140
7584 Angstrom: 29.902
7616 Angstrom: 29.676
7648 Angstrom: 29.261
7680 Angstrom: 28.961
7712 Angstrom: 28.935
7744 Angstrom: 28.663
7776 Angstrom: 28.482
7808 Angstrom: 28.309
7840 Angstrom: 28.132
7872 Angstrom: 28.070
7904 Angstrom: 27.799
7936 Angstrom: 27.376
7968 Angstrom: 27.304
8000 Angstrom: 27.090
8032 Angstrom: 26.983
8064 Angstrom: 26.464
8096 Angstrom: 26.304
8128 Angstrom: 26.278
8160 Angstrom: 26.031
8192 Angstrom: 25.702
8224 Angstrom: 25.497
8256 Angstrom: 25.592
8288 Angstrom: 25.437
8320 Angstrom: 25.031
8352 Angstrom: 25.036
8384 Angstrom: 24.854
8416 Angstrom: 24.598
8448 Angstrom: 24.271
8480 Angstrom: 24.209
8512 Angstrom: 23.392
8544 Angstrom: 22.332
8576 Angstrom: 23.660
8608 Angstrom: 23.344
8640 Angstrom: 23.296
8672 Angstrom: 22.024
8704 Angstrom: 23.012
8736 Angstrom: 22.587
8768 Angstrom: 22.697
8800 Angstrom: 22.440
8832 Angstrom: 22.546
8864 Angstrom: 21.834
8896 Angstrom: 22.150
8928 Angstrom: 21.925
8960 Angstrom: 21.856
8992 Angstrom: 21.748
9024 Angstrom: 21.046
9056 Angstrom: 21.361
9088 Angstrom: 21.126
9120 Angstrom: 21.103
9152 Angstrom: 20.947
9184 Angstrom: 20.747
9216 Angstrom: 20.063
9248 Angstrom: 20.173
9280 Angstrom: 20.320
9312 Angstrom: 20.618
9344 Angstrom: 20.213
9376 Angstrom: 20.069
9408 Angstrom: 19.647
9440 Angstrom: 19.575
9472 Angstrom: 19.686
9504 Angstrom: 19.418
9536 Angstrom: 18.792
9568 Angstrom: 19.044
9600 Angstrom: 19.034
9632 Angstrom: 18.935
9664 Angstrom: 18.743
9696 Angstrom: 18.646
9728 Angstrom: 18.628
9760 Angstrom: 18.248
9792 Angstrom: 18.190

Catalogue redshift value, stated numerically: 0.00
